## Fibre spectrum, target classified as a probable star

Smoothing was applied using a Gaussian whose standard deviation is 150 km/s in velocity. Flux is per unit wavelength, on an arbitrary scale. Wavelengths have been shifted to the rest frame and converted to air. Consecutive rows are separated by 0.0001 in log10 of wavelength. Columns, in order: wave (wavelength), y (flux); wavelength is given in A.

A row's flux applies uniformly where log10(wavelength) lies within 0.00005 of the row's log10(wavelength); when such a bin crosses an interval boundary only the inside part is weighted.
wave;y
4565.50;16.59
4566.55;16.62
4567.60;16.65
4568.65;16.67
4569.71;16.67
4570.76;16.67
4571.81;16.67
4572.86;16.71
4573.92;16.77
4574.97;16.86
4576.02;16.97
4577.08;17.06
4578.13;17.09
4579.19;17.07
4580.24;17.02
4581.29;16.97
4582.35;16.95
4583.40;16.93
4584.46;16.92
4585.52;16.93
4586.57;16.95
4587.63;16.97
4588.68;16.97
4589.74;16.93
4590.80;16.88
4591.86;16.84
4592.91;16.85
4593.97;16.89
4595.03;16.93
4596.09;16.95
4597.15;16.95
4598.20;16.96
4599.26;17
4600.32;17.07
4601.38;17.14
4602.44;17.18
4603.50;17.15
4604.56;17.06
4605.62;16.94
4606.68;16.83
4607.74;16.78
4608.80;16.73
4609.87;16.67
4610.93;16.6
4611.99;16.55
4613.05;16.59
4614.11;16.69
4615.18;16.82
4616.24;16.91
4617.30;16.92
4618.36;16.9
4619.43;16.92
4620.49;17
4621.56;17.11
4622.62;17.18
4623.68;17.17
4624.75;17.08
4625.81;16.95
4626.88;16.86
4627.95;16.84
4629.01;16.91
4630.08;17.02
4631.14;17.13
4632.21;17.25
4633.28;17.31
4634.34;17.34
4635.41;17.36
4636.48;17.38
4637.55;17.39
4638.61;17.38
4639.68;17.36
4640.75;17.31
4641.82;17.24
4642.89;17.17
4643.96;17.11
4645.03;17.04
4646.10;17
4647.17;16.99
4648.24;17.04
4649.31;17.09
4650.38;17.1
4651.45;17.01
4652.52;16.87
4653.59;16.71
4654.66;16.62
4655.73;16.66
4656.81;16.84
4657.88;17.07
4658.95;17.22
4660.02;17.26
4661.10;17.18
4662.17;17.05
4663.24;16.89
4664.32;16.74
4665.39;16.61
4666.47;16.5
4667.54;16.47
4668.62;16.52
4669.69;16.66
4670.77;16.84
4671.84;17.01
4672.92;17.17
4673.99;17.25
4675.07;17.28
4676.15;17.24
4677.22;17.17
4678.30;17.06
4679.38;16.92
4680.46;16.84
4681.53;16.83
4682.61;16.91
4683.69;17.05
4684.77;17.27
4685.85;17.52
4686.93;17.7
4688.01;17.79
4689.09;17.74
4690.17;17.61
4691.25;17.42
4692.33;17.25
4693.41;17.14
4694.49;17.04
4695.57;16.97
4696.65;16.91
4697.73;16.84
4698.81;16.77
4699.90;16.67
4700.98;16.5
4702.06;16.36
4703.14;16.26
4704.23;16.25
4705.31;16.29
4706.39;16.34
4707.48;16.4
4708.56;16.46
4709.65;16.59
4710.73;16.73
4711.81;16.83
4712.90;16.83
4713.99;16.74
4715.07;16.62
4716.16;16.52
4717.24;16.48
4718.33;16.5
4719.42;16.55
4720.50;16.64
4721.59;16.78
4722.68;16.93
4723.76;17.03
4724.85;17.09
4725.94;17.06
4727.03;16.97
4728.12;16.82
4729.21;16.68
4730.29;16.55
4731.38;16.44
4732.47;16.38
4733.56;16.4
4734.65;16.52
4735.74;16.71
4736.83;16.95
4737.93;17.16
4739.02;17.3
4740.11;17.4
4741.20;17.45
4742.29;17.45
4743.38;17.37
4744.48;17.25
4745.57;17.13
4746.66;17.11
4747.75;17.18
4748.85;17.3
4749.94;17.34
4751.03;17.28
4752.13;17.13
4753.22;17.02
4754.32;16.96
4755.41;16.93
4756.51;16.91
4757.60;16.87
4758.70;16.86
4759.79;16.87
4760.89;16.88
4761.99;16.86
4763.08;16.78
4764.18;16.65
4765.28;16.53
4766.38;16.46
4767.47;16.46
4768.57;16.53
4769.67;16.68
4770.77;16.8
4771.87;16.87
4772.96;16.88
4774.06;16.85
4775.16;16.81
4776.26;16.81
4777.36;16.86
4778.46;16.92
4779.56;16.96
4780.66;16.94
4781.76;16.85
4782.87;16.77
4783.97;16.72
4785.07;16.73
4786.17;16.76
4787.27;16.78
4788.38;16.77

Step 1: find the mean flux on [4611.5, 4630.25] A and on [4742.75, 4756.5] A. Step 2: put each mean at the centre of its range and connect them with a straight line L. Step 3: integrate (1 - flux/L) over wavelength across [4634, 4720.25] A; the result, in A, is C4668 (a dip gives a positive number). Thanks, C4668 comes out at 0.4 A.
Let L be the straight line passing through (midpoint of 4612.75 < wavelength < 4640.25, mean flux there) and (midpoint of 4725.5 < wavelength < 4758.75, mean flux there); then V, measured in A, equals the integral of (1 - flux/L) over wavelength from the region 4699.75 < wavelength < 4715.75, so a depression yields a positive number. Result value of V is 0.5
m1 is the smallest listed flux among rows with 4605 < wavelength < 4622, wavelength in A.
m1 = 16.55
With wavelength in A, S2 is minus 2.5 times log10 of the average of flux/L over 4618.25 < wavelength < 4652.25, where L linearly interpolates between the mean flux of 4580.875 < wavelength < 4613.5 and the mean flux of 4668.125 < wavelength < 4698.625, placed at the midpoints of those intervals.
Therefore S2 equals -0.01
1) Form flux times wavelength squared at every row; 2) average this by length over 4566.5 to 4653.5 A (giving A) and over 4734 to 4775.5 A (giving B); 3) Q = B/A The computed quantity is 1.06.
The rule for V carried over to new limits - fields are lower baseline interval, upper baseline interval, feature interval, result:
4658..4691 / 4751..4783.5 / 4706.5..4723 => 0.3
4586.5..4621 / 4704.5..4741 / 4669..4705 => -0.5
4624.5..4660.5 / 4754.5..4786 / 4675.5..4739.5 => 0.3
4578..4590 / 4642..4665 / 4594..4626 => 0.1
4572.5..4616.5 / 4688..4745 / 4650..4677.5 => -0.1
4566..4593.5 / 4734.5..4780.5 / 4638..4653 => -0.2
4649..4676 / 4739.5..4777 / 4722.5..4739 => 0.2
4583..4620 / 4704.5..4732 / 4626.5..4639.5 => -0.3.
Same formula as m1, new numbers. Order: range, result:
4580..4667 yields 16.5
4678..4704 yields 16.26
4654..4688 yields 16.47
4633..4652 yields 16.99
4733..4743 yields 16.4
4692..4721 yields 16.25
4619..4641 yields 16.84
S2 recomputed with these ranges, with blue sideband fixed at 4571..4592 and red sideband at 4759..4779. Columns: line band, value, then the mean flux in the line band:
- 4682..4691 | -0.04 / 17.4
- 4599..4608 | -0.01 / 17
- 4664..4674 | 0.01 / 16.8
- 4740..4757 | -0.03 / 17.2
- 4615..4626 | -0.01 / 17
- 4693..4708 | 0.01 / 16.6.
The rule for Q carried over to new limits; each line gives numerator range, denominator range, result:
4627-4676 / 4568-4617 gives 1.03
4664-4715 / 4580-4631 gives 1.04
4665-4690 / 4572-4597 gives 1.05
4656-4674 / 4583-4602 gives 1.03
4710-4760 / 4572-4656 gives 1.05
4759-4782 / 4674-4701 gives 1.01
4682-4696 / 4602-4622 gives 1.06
